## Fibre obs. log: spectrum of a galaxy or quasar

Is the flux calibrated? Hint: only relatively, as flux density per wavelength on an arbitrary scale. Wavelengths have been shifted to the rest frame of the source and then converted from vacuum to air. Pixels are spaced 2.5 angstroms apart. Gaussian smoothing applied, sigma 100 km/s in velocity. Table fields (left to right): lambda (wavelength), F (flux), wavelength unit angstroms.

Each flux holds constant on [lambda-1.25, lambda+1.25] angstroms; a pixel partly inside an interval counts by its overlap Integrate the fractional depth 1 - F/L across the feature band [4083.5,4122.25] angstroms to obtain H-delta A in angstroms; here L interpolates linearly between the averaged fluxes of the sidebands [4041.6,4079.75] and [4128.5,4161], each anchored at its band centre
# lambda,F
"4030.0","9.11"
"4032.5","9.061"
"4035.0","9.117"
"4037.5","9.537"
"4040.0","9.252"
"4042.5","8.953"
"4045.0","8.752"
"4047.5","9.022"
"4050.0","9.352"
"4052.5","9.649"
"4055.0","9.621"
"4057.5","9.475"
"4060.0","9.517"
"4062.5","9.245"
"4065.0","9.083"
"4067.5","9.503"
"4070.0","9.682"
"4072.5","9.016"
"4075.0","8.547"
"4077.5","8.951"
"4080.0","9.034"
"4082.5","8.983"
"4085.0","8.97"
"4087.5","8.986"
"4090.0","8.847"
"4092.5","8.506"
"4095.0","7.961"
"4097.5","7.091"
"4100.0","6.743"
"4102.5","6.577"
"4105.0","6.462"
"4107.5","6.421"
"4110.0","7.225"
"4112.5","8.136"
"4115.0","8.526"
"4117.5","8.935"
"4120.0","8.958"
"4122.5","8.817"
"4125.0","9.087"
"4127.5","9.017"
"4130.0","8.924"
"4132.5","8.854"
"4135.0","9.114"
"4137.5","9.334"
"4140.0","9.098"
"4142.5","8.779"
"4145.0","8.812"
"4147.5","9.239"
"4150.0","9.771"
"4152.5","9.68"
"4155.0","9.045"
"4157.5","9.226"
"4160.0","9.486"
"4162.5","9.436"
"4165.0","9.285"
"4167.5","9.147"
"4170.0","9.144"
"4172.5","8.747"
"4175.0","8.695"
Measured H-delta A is 5.4 angstroms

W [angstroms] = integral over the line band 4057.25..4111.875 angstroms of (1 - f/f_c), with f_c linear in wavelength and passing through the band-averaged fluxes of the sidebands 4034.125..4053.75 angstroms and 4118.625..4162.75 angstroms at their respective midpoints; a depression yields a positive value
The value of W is 4.8 angstroms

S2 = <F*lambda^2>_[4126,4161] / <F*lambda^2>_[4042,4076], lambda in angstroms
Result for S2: 1.03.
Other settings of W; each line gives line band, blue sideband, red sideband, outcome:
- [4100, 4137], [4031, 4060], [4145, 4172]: 4.4 angstroms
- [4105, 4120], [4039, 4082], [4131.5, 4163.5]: 2.3 angstroms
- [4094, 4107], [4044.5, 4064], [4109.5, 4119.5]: 2.5 angstroms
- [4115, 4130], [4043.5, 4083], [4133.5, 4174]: 0.5 angstroms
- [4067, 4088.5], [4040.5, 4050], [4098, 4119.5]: -2.3 angstroms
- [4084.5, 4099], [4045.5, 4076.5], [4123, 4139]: 1.3 angstroms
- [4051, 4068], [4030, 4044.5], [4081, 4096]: -0.9 angstroms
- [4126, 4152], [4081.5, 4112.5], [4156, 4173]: -1.3 angstroms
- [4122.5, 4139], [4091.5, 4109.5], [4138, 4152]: -1.0 angstroms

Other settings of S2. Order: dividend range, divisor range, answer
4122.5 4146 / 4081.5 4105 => 1.15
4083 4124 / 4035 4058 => 0.88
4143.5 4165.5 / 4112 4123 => 1.09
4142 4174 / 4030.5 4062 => 1.05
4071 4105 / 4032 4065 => 0.91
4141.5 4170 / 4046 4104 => 1.10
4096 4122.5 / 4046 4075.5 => 0.83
